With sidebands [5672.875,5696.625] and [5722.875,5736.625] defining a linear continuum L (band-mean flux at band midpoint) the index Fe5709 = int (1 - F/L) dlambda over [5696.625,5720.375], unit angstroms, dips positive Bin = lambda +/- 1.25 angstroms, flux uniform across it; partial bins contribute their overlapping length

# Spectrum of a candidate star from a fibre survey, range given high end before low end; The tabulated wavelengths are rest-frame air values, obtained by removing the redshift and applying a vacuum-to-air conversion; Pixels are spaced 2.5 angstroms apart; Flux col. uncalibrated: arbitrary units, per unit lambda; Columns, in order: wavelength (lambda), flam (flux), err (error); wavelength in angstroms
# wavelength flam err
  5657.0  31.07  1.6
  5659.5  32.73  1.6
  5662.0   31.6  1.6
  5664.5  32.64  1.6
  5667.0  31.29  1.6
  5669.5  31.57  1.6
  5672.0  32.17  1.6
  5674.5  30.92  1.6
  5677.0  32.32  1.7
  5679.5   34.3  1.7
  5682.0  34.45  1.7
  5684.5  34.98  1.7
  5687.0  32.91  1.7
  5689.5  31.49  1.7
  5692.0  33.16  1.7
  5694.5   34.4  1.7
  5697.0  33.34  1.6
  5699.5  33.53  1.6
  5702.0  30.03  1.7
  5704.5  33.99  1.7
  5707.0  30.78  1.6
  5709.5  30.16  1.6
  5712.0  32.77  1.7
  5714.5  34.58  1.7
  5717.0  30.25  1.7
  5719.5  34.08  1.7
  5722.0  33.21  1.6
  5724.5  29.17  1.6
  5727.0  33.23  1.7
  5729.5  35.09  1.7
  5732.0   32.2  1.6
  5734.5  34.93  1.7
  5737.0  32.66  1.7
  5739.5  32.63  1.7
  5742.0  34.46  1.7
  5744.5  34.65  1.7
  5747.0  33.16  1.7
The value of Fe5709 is 0.5 angstroms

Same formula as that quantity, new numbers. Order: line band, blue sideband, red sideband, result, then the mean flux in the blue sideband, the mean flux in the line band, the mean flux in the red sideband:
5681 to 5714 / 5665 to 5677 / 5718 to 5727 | -0.87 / 31.6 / 32.8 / 32.2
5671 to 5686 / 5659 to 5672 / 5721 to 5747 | -0.47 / 31.9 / 33.2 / 33.2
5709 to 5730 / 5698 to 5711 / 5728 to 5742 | 0.10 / 31.8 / 32.5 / 33.6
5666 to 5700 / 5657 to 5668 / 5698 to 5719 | -0.94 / 32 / 32.9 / 32.1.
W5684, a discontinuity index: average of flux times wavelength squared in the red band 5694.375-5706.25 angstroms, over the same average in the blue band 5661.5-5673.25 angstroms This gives 1.04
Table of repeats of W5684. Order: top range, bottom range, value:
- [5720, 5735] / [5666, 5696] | 1.02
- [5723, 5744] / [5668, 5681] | 1.05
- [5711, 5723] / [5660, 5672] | 1.05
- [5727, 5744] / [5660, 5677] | 1.08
